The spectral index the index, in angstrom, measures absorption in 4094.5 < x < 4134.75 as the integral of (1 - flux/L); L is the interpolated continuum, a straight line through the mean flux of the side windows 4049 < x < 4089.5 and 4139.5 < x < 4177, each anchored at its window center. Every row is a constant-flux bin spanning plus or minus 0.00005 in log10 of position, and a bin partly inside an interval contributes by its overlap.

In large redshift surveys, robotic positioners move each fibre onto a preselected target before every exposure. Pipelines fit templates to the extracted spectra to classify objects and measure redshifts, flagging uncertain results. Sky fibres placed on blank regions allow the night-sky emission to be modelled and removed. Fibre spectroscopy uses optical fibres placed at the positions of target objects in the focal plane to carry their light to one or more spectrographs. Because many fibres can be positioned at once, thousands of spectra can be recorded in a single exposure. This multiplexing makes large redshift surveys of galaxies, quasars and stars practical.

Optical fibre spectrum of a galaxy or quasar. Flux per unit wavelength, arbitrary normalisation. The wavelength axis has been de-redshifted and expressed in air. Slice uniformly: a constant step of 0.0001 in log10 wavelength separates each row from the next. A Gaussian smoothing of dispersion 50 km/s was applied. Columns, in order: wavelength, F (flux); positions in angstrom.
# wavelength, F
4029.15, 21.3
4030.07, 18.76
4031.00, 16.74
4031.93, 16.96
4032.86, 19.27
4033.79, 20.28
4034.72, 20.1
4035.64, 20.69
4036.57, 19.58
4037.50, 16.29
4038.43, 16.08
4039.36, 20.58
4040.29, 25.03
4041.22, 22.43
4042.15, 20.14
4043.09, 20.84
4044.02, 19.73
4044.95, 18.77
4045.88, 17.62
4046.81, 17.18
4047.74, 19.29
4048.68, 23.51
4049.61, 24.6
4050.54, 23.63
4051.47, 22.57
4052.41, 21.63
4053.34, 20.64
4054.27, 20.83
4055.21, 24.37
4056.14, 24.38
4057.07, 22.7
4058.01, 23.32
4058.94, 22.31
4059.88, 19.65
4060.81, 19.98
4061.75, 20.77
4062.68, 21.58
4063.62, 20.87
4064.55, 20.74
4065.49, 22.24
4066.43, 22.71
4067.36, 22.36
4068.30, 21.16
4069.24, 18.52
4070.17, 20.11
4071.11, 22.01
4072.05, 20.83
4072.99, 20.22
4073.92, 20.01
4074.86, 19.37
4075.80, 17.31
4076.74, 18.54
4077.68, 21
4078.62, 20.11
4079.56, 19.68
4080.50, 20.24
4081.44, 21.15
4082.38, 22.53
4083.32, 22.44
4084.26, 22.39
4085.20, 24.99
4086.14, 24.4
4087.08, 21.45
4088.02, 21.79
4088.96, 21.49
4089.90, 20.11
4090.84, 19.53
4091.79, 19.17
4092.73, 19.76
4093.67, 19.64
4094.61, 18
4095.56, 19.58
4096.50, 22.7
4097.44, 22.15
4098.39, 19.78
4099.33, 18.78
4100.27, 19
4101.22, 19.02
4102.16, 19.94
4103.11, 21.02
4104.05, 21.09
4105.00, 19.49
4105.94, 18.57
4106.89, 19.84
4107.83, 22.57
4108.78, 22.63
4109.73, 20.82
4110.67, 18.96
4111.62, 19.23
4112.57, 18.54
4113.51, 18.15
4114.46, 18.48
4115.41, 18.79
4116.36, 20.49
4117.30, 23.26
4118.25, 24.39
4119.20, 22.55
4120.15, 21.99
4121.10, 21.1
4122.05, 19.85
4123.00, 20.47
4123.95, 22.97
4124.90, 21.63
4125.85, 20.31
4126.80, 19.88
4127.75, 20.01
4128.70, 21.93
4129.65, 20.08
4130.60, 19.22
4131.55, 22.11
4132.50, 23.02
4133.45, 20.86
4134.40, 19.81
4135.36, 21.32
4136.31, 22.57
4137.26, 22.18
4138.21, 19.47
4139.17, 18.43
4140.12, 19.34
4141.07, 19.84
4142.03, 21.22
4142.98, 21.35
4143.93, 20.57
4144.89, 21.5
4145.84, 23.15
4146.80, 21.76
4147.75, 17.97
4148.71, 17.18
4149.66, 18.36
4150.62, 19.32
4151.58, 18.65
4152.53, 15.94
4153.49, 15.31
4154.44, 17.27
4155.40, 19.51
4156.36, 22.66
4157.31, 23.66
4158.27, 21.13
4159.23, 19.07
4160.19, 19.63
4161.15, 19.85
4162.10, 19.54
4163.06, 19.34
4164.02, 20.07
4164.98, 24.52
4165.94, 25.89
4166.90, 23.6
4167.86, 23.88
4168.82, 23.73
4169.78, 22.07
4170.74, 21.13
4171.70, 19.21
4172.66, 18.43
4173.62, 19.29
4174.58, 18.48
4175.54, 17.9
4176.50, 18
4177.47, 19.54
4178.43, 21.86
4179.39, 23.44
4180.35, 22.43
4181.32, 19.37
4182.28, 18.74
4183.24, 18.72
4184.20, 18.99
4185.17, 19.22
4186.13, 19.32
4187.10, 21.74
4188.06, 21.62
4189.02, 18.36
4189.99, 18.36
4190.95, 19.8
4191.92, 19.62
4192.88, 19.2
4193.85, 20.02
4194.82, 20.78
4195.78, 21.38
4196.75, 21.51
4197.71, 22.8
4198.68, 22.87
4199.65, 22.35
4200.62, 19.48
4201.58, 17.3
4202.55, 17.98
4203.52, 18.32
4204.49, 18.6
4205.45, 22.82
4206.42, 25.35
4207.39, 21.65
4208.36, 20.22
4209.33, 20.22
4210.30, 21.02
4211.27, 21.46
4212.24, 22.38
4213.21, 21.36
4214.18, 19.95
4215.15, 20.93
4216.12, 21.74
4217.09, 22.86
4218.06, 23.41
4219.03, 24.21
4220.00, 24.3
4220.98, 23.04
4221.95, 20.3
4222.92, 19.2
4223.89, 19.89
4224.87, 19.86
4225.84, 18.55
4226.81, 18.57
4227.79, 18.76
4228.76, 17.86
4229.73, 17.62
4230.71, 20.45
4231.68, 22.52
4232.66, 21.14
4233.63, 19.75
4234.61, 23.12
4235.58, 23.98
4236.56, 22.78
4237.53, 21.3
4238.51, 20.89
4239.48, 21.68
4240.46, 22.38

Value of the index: 0.5 angstrom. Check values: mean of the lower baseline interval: 21.5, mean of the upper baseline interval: 20.2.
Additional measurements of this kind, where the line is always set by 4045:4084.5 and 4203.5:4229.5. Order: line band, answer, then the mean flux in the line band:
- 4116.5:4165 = 1.3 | 20.5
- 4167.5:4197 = 1.2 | 20.2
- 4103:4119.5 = 0.5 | 20.5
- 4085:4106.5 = 0.6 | 20.4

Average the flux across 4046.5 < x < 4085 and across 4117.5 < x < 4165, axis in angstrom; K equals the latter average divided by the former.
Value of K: 1.0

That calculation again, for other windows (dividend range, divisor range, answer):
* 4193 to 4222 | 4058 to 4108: 1.03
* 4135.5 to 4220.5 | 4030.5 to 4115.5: 1.00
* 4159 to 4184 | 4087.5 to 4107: 1.03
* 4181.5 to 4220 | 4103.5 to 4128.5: 1.00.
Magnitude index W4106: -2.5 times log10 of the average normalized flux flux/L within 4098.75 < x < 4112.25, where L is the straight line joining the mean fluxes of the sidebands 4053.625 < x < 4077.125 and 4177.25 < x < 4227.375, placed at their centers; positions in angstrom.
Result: 0.05 mag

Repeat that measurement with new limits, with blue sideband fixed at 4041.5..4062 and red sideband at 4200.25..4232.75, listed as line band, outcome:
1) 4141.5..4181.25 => 0.025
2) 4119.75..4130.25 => 0.007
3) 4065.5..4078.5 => 0.045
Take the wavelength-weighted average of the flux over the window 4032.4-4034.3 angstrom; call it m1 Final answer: 19.8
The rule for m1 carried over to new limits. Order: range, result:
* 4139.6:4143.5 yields 20.5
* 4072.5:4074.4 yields 20.2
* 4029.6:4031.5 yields 17.8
